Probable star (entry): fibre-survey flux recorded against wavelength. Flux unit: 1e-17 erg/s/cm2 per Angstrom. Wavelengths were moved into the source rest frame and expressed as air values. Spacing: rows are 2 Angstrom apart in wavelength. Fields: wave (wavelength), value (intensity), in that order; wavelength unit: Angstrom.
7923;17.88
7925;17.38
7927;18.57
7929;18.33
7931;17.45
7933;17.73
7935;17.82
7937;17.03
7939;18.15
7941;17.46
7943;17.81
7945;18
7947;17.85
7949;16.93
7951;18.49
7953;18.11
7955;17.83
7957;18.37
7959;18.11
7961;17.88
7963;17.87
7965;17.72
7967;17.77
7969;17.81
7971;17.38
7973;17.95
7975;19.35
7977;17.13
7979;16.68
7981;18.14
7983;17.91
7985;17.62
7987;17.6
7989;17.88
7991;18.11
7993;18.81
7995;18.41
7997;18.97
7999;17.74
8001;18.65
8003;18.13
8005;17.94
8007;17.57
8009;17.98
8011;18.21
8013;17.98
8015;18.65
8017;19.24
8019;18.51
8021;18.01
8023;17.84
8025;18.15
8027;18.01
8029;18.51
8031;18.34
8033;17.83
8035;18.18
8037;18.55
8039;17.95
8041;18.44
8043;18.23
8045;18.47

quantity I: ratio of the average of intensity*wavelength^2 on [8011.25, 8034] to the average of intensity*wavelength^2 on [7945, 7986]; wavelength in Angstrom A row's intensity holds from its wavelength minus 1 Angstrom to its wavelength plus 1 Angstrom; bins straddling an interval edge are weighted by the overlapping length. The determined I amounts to 1.04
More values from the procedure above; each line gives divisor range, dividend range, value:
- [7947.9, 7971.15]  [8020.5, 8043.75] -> 1.04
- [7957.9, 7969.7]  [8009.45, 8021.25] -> 1.05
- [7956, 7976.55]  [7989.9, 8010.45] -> 1.02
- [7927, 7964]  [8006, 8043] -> 1.04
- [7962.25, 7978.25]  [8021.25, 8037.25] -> 1.03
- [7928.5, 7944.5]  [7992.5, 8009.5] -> 1.05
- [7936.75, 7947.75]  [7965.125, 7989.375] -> 1.01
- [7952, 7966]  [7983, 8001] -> 1.02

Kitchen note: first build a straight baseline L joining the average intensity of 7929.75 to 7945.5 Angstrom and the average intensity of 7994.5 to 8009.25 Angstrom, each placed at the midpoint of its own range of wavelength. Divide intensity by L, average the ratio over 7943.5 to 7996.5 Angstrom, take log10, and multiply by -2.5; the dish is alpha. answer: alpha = 0.00 mag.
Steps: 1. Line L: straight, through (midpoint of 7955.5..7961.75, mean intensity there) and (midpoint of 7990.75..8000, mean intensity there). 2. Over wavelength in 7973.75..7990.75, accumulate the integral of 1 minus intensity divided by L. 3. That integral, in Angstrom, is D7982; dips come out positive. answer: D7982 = 0.5 Angstrom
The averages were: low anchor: 18.1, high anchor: 18.4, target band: 17.8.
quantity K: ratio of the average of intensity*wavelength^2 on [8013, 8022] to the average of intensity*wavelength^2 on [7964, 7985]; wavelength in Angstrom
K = 1.1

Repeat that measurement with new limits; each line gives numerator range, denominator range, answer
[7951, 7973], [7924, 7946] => 1.01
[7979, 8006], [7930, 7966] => 1.03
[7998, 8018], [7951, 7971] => 1.03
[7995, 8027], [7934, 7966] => 1.04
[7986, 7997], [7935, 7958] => 1.03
